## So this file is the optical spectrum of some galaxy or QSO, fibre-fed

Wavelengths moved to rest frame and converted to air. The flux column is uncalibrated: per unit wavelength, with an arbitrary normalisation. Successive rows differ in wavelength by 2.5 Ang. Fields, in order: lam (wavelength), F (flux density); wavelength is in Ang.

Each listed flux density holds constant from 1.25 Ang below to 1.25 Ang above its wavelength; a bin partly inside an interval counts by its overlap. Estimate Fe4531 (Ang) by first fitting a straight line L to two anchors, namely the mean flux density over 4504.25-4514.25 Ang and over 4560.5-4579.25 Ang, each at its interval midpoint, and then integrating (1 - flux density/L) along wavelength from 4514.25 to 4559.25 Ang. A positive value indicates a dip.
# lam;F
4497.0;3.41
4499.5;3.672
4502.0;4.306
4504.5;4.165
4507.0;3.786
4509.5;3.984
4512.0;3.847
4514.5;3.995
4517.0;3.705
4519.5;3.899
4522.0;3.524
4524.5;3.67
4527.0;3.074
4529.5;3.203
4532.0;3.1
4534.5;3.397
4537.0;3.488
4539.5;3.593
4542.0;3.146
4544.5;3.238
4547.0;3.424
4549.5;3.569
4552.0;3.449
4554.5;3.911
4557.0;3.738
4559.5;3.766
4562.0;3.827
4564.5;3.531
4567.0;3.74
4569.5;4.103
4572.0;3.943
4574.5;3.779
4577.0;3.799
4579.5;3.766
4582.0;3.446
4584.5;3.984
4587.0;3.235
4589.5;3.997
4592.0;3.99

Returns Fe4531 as 4.3 Ang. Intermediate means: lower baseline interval 3.93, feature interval 3.5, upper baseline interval 3.81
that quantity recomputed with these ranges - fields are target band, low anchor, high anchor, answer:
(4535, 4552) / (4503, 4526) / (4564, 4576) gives 1.89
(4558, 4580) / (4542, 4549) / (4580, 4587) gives -1.82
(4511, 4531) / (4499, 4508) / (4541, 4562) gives 1.27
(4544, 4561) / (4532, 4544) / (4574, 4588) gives -0.67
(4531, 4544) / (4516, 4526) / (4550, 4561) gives 1.24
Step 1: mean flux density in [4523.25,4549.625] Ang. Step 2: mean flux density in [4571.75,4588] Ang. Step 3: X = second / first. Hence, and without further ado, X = 1.11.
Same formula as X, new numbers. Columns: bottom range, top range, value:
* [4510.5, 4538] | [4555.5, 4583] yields 1.07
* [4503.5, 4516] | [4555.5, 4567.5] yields 0.94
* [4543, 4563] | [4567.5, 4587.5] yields 1.05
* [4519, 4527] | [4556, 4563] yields 1.05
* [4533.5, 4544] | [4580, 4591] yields 1.08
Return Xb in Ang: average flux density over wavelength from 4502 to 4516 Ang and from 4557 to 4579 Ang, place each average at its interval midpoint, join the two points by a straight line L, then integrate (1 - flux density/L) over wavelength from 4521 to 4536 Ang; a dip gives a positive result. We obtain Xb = 2.3 Ang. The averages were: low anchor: 3.98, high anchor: 3.81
